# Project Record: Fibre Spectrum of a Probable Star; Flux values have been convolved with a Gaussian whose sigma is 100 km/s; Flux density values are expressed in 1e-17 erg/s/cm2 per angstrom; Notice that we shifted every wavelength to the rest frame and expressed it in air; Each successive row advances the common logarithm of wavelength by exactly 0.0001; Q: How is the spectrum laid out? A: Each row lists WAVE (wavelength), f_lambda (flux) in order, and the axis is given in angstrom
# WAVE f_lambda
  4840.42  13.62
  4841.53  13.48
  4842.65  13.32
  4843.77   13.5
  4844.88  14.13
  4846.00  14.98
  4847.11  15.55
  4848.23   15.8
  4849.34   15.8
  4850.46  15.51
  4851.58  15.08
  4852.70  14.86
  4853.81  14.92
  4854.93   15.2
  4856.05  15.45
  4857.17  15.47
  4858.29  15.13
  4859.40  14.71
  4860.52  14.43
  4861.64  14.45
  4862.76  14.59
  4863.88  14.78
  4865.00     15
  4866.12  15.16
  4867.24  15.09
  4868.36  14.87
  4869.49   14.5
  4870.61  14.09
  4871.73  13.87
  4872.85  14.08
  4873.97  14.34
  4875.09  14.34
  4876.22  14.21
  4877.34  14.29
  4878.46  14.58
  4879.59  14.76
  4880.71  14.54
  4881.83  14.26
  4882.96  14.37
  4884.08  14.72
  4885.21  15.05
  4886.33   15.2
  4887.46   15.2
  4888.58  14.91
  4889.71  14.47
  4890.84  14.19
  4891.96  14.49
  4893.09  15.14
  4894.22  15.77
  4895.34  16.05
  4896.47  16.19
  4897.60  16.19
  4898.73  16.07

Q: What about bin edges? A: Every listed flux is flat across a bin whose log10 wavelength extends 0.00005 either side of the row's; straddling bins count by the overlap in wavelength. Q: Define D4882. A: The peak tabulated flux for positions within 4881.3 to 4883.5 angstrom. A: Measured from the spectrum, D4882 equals 14.37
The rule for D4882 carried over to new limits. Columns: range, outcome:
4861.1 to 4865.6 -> 15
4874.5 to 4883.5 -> 14.76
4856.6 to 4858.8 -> 15.47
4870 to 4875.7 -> 14.34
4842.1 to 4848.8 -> 15.8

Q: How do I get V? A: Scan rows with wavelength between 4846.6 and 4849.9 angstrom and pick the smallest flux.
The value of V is 15.55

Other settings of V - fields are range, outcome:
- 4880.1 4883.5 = 14.26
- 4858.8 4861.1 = 14.43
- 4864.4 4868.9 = 14.87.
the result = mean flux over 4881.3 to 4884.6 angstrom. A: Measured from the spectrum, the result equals 14.4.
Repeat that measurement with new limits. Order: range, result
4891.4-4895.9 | 15.4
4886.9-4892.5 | 14.7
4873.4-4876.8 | 14.3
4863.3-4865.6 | 14.9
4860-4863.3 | 14.5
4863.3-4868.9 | 15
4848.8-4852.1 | 15.4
